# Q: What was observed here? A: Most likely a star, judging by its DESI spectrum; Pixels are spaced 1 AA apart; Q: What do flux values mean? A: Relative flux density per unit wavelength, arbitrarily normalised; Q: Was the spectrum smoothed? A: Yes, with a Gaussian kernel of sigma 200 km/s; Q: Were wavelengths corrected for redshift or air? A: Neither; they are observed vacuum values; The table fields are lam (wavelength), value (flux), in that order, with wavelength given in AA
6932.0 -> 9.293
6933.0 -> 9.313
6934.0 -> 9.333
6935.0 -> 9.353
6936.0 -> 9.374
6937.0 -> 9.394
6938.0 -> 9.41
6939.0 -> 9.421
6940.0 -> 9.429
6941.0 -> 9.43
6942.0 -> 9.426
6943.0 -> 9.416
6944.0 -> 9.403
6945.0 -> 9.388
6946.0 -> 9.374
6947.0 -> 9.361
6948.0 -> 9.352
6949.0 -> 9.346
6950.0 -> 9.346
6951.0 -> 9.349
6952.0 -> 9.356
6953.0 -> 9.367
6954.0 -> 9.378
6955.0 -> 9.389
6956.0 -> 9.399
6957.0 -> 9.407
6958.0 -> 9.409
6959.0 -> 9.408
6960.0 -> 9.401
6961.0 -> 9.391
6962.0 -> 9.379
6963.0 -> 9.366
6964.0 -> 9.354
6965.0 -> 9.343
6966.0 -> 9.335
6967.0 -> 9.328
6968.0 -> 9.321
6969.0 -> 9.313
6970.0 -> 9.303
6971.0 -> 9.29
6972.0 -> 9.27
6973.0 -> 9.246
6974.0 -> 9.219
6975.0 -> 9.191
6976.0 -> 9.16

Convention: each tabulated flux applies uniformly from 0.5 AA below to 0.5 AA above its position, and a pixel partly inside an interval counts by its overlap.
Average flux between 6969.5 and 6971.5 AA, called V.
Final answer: 9.3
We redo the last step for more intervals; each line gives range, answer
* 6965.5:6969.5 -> 9.32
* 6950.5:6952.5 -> 9.35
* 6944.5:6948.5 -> 9.37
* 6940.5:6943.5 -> 9.42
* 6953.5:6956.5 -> 9.39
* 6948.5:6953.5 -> 9.35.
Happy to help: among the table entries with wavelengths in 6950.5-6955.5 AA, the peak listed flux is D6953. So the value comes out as 9.389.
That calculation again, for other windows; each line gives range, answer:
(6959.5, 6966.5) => 9.401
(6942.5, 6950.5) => 9.416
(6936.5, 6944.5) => 9.43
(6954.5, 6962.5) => 9.409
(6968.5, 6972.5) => 9.313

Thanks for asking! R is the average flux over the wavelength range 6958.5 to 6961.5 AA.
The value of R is 9.4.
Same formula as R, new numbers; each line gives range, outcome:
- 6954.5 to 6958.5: 9.4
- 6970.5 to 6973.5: 9.27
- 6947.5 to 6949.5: 9.35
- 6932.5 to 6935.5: 9.33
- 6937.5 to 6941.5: 9.42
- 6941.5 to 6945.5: 9.41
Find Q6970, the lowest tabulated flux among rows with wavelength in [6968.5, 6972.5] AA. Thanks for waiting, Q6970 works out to 9.27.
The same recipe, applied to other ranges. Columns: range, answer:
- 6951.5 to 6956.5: 9.356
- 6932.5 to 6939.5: 9.313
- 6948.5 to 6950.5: 9.346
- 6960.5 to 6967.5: 9.328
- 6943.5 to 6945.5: 9.388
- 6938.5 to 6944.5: 9.403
